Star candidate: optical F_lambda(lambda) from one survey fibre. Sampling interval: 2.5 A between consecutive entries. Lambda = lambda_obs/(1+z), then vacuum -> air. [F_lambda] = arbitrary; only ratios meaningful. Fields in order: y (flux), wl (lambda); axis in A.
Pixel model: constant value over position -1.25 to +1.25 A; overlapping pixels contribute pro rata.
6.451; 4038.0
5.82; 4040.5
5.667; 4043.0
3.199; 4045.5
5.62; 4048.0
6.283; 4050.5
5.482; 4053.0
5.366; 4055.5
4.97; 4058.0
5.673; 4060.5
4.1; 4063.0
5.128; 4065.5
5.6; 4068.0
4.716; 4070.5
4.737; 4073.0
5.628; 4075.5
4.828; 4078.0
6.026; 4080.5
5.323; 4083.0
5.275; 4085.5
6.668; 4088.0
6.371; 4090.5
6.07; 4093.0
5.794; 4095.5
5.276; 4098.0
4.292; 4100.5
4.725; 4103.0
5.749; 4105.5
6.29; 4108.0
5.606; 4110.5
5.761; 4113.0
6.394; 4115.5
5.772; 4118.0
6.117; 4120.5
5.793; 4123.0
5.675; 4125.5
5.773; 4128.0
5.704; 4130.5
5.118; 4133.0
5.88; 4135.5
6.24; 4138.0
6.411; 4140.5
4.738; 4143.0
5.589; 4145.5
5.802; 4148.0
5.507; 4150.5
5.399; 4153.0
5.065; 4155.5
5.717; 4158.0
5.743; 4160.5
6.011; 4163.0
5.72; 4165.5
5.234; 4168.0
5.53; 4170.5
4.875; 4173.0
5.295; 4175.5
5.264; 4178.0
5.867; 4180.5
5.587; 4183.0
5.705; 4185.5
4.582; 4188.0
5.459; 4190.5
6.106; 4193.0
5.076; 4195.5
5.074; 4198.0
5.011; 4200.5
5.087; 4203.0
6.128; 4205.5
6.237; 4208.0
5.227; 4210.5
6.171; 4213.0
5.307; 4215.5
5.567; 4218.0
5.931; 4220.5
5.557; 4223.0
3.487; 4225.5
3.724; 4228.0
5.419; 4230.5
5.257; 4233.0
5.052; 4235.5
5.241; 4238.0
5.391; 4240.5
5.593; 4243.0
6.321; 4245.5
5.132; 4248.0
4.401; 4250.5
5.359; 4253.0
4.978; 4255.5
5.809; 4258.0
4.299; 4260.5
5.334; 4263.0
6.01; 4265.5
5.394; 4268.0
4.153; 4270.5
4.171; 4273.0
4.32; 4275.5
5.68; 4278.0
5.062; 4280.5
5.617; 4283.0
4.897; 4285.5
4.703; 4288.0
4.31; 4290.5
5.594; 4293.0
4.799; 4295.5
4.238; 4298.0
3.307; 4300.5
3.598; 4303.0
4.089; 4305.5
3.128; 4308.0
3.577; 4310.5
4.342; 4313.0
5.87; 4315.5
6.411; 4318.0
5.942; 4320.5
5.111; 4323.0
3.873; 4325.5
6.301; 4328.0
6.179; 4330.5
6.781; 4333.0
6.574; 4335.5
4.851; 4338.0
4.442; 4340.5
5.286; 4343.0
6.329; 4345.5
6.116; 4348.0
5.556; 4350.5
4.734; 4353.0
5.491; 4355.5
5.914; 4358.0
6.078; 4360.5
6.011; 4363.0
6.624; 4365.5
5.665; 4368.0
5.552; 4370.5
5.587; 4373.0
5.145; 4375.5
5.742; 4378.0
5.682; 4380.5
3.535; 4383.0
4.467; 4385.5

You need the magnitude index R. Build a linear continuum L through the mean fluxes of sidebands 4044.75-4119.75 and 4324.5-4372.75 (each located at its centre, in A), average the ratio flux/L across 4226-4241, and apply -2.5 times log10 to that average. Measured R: 0.14 mag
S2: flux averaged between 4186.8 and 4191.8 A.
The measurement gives 5.04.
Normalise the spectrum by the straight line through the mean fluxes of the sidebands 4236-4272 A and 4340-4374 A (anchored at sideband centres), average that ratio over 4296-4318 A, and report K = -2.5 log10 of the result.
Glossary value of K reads 0.293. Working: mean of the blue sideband 5.23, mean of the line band 4.18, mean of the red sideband 5.7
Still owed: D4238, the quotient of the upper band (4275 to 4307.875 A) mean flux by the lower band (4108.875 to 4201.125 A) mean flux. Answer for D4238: 0.8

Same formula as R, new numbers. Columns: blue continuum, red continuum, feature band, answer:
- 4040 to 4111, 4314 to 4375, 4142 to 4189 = 0.01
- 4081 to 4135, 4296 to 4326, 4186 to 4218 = -0.07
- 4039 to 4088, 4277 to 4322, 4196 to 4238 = -0.07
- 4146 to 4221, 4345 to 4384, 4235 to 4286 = 0.08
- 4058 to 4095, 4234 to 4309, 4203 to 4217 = -0.14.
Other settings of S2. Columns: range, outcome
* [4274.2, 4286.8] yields 5.11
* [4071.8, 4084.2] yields 5.31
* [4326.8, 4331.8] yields 6.24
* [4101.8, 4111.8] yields 5.6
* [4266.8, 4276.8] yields 4.51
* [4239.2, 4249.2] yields 5.61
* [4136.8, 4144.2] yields 5.8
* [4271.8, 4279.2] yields 4.72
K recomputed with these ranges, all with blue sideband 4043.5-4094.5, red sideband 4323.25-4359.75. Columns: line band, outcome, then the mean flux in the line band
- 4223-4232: 0.235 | 4.43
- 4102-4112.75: -0.046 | 5.63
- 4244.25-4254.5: 0.044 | 5.3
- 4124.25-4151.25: -0.051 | 5.68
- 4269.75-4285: 0.142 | 4.86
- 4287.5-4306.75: 0.274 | 4.32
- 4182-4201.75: 0.029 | 5.32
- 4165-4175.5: 0.028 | 5.31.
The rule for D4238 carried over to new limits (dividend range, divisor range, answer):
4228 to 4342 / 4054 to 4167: 0.90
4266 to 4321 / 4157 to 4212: 0.86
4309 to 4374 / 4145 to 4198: 1.02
